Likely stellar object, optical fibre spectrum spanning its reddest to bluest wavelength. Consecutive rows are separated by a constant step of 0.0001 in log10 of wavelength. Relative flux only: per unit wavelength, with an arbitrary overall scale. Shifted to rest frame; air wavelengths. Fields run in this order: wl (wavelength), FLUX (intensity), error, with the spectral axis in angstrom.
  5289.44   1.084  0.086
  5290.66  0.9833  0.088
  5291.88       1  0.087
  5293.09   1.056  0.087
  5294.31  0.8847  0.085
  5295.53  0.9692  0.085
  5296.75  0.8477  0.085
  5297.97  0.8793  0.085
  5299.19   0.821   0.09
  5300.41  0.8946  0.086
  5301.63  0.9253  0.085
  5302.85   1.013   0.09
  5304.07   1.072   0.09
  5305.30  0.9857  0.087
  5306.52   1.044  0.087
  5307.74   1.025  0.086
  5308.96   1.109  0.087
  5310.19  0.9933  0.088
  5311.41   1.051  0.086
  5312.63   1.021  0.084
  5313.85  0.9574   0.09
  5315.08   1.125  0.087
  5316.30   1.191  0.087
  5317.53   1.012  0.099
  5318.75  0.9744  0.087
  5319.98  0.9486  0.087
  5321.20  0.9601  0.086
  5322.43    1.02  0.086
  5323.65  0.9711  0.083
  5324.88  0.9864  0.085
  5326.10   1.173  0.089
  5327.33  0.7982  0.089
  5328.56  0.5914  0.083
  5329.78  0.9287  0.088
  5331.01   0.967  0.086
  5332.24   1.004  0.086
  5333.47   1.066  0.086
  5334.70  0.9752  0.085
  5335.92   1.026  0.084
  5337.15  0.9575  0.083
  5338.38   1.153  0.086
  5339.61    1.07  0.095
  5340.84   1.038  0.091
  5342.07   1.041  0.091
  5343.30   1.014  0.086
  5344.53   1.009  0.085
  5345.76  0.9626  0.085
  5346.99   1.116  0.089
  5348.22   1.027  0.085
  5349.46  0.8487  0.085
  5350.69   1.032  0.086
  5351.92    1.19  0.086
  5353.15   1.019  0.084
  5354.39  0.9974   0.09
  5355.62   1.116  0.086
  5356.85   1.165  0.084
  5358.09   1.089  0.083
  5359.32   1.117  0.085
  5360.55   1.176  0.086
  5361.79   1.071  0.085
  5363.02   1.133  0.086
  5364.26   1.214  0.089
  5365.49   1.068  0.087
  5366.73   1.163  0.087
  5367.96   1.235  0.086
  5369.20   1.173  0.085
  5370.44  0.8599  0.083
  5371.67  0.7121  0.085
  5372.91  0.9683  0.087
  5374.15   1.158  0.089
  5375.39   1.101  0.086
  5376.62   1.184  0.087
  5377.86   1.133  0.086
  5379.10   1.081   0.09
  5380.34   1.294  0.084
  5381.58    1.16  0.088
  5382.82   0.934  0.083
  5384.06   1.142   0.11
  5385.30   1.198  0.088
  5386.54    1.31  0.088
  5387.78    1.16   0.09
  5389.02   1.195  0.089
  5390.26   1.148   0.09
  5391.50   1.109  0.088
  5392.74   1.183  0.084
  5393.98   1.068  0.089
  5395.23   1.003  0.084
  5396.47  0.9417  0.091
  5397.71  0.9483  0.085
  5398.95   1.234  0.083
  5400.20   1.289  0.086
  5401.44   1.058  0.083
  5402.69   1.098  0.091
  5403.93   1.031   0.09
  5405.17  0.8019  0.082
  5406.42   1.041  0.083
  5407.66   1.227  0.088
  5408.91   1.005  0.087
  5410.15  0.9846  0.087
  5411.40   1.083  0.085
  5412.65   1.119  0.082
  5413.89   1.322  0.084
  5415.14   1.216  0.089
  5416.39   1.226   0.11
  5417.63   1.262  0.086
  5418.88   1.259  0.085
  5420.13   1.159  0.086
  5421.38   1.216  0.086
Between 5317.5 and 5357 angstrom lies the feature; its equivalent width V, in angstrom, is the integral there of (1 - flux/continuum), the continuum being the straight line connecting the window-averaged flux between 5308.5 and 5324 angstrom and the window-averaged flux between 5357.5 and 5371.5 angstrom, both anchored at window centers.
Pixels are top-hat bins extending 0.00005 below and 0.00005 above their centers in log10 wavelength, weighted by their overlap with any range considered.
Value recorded 2.16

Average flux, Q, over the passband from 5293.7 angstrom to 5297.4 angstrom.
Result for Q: 0.9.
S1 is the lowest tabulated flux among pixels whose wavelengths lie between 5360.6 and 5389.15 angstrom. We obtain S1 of 0.7121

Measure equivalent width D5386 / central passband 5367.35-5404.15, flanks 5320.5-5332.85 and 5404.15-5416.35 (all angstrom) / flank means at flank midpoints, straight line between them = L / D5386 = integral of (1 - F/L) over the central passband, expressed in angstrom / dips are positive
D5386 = -2.0 angstrom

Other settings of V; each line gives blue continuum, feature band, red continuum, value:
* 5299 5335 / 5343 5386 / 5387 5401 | -0.6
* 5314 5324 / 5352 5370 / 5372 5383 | -0.6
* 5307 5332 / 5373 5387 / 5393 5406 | -1.5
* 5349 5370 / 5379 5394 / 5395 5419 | -0.7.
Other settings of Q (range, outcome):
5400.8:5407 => 1.01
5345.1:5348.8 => 1.04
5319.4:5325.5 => 0.979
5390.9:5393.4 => 1.15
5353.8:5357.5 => 1.09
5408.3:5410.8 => 0.996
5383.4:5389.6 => 1.2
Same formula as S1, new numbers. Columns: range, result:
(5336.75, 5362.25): 0.8487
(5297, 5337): 0.5914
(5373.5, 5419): 0.8019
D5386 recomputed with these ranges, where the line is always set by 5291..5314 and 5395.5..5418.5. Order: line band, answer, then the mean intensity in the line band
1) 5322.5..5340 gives 0.6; 0.977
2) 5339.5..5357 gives -0.1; 1.04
